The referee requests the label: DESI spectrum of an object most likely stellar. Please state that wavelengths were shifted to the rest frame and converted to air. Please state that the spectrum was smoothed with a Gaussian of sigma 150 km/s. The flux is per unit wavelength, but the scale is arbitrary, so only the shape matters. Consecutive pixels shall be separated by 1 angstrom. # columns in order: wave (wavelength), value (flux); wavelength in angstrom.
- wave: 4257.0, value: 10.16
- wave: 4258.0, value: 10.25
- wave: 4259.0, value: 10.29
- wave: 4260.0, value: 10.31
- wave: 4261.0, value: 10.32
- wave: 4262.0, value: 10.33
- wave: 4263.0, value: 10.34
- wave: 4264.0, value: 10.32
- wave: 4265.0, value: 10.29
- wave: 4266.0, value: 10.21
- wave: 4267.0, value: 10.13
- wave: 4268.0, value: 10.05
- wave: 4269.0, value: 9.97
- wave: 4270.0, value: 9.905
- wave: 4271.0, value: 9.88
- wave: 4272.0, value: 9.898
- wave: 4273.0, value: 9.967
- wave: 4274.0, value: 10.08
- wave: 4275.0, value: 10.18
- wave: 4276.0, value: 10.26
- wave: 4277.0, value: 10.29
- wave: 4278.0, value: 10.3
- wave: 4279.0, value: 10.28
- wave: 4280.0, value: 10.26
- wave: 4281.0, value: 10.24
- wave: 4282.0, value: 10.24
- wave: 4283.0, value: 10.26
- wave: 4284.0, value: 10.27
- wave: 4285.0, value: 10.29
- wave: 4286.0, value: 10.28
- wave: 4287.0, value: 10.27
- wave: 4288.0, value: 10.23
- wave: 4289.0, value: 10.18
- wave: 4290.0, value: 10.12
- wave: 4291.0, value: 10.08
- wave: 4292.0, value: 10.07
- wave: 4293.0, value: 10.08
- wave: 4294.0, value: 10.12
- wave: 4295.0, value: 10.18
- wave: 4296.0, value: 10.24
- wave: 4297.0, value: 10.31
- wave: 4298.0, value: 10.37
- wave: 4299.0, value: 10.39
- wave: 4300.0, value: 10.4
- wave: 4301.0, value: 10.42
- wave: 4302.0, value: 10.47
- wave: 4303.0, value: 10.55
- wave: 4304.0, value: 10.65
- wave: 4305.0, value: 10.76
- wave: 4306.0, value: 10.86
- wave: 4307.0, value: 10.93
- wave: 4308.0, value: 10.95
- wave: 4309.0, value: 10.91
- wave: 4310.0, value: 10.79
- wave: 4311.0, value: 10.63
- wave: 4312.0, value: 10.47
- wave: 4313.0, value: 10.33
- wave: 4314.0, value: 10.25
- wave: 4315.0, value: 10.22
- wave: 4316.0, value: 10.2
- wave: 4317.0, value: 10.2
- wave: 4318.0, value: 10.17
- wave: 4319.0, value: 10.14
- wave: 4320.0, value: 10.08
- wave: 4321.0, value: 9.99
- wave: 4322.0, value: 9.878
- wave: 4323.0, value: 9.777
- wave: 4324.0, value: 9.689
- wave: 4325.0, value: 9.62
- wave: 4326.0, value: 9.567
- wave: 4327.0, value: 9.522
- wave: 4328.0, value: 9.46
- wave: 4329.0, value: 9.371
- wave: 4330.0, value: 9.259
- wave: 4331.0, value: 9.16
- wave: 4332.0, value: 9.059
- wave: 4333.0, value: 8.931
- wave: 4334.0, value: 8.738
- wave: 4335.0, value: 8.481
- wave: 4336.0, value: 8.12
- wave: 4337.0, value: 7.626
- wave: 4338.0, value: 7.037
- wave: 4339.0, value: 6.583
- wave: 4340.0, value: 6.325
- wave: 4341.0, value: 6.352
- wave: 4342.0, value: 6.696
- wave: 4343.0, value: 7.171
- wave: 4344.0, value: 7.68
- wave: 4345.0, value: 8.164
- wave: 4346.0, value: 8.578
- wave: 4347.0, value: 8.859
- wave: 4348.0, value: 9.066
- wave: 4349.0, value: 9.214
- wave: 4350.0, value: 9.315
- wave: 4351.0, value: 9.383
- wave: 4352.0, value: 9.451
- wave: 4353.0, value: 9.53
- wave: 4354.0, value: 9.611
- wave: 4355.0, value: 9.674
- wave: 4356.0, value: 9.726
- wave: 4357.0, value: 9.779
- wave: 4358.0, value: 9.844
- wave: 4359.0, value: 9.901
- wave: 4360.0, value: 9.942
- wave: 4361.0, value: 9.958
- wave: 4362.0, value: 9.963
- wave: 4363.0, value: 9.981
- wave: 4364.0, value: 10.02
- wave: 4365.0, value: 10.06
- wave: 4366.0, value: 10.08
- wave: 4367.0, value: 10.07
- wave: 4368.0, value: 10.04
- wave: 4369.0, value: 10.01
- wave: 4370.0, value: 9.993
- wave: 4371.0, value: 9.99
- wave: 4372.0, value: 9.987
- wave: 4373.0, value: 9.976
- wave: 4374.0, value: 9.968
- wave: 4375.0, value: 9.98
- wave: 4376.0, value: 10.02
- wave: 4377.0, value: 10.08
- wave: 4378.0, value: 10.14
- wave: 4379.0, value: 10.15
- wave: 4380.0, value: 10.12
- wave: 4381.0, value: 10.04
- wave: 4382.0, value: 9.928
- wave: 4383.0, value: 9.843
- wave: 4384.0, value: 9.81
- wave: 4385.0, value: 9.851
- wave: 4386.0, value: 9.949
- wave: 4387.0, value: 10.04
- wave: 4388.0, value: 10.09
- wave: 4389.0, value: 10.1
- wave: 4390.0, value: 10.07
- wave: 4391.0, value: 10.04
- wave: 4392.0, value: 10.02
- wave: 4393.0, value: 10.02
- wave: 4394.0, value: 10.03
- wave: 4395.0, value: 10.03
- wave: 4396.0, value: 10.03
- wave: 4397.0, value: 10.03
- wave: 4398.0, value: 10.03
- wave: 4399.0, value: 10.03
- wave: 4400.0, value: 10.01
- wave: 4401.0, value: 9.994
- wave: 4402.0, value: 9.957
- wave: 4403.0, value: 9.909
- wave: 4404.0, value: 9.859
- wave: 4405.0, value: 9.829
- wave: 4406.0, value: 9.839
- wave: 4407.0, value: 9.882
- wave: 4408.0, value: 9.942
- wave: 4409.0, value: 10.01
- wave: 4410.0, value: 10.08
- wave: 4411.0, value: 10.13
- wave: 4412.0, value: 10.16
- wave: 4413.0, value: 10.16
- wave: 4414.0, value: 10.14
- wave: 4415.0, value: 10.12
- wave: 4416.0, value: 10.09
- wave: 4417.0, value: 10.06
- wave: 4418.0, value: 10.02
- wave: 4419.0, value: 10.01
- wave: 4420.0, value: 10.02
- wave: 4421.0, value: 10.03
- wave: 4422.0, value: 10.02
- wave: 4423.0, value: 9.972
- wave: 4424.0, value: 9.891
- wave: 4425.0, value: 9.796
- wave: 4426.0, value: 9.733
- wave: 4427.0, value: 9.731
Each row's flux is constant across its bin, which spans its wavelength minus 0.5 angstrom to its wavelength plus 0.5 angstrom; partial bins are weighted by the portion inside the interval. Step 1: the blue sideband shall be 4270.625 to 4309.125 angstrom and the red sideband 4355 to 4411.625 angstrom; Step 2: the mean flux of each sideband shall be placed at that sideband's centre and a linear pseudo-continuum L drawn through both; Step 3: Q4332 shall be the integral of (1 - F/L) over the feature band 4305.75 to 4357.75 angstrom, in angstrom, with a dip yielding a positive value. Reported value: 4.7 angstrom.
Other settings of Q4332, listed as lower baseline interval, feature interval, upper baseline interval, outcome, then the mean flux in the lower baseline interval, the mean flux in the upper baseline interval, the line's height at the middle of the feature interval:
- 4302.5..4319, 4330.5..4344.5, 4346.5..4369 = 3.3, 10.5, 9.71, 10.1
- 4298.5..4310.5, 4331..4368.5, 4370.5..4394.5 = 5.0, 10.7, 10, 10.3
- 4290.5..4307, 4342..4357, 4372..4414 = 1.9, 10.4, 10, 10.2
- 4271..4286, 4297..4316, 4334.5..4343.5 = -3.9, 10.2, 7.15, 8.79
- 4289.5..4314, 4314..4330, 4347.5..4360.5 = 0.4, 10.5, 9.57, 10.1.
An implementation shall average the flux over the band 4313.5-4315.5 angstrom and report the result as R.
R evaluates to 10.2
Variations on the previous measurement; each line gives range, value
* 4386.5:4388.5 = 10.1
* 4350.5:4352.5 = 9.42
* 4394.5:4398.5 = 10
